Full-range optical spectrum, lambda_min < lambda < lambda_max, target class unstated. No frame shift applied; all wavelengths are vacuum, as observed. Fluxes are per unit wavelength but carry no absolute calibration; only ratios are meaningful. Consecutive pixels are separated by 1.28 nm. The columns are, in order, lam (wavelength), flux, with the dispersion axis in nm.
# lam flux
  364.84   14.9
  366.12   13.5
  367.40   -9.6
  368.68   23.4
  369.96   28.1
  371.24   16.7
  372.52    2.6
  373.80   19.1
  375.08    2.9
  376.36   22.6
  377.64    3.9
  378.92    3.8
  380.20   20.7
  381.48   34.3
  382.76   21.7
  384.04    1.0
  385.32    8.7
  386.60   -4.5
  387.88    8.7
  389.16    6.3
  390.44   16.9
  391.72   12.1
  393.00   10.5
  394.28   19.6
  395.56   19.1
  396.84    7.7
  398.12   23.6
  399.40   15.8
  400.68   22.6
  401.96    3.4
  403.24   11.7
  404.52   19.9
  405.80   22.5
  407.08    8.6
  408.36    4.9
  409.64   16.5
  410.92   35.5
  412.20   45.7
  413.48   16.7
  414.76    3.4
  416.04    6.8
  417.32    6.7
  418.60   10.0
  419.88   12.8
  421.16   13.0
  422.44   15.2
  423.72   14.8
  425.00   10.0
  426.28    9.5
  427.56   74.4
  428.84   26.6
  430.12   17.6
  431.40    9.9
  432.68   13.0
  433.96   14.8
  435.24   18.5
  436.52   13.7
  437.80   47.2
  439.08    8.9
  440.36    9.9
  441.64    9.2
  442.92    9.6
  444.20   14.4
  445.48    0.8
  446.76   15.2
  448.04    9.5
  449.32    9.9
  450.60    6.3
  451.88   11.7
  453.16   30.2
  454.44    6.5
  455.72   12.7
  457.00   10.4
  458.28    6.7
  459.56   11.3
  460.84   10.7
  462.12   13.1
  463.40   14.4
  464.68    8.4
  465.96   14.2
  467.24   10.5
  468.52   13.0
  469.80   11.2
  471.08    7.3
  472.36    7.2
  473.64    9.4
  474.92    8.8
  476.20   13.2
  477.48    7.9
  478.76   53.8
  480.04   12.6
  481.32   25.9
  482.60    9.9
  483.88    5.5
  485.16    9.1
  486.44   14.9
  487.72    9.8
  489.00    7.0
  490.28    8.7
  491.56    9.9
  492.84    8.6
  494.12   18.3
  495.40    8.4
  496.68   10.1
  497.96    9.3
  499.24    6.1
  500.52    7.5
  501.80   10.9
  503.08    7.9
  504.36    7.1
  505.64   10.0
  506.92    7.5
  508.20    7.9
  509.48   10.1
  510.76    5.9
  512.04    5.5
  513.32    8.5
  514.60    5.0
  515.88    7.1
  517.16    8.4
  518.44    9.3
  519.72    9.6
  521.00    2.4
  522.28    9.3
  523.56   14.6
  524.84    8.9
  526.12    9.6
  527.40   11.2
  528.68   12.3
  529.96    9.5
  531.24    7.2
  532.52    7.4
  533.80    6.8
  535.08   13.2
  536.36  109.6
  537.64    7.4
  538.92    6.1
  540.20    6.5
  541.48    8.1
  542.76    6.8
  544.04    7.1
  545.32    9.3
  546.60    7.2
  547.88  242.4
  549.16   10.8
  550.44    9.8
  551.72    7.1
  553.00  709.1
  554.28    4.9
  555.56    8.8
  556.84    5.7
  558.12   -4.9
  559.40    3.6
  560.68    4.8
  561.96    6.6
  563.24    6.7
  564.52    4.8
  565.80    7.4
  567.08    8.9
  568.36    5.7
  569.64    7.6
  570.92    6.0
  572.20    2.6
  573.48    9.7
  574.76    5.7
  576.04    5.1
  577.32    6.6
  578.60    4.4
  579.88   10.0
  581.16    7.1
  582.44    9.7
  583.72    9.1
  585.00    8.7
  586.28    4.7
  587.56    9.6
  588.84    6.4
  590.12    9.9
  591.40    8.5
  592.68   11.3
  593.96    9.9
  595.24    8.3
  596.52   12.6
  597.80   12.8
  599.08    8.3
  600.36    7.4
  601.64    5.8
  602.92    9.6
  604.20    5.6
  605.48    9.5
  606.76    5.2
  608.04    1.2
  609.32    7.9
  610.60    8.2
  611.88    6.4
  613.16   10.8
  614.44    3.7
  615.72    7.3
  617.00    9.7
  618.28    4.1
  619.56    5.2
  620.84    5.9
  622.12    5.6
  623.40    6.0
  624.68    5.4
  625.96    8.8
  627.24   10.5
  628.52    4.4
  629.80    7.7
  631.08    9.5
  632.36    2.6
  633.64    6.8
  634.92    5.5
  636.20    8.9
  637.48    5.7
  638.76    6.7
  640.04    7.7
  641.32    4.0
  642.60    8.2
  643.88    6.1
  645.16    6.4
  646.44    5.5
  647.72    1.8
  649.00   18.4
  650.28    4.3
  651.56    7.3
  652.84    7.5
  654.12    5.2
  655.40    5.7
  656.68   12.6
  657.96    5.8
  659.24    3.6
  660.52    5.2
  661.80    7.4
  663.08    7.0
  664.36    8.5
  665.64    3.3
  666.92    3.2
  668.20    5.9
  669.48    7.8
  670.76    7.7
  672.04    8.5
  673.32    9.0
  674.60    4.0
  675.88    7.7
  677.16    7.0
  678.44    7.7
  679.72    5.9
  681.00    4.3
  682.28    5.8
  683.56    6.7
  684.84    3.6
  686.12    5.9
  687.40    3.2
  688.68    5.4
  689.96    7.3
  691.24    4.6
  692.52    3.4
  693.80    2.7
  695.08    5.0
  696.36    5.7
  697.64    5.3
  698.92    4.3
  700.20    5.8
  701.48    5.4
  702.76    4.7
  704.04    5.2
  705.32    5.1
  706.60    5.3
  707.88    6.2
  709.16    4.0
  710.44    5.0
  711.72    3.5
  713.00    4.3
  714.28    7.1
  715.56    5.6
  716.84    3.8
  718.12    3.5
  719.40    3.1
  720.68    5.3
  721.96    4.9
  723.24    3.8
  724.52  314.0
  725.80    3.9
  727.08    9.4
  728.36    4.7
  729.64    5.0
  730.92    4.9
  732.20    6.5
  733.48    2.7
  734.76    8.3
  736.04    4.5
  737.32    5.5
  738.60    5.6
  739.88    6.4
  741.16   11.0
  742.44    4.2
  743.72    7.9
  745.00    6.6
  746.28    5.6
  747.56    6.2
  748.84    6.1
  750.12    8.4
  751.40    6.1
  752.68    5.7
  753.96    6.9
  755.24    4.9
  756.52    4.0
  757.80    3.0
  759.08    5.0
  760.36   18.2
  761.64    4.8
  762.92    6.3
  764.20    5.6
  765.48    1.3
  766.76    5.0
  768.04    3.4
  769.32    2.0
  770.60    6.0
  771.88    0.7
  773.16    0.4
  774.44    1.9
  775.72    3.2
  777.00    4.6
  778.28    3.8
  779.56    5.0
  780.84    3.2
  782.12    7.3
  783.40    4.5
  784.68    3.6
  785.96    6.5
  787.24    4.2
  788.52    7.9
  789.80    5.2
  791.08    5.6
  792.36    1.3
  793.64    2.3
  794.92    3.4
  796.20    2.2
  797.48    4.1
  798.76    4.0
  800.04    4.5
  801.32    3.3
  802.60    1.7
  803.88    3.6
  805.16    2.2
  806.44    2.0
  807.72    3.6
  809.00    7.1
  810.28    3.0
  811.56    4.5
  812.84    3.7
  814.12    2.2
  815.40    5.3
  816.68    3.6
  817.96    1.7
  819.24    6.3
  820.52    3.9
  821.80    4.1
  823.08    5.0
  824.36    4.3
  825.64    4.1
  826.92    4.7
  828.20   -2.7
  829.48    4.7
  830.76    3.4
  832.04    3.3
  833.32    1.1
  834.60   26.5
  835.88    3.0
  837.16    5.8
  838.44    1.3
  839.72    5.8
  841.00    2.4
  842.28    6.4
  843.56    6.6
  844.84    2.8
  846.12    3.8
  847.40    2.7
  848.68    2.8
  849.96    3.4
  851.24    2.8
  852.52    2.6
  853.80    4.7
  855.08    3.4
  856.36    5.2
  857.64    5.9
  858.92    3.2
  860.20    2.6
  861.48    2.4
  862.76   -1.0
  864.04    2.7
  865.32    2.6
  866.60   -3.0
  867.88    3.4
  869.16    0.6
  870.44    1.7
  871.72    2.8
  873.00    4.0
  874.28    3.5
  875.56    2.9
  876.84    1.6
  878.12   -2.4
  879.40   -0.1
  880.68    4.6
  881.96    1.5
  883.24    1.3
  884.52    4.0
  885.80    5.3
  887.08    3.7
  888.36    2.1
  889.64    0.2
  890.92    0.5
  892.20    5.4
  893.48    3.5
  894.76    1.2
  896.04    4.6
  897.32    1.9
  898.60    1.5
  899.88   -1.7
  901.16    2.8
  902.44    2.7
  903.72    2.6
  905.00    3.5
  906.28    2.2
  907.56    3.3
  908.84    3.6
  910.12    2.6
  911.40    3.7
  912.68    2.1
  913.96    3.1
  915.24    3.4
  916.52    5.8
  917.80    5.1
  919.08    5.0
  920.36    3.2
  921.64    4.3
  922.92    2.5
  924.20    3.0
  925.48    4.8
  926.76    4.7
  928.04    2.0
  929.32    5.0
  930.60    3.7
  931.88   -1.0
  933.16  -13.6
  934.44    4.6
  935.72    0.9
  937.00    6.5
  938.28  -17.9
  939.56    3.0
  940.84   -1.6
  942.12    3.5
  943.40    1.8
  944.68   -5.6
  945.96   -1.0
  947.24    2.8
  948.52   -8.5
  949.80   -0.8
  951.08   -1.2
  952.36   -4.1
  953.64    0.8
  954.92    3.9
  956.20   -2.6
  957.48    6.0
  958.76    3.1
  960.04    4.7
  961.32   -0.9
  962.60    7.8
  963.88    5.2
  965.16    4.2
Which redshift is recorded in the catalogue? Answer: 0.104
